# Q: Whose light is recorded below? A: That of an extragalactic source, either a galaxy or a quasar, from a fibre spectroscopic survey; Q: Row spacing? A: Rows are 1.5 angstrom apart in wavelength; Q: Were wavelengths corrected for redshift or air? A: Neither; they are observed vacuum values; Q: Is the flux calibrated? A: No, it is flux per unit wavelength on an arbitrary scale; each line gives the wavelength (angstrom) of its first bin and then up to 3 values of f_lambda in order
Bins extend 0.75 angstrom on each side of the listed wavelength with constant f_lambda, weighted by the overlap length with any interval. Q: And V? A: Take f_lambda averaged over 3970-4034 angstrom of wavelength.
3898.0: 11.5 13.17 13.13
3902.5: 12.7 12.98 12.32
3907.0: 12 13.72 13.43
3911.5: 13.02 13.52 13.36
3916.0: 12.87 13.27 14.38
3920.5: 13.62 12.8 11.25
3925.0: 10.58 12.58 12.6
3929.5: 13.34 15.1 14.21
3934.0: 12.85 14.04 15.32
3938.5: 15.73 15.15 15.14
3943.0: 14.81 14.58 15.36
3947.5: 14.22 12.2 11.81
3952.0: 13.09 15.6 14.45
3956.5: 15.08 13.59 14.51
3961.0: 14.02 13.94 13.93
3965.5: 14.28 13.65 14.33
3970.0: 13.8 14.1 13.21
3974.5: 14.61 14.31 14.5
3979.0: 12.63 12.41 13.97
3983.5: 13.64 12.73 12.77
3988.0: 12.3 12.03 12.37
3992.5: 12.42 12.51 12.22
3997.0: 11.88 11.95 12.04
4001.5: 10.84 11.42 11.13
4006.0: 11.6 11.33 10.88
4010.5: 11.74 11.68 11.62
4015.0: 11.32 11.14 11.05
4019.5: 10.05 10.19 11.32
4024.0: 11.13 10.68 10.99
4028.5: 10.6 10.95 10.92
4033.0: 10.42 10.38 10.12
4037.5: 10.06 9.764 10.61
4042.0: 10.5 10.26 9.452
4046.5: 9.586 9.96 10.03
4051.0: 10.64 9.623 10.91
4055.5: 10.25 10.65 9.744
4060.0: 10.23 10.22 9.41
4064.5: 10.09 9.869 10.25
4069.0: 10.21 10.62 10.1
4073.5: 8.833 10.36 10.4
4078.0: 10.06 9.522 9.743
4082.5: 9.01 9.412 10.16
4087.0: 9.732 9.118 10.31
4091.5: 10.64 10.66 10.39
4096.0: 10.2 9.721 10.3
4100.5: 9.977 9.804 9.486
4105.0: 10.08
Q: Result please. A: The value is 12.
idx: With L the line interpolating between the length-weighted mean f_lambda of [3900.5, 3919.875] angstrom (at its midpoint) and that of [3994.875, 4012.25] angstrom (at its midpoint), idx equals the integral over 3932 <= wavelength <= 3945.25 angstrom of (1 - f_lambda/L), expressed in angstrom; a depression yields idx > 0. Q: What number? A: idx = -2.1 angstrom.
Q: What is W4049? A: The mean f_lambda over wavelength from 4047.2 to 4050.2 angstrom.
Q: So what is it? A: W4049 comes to 9.99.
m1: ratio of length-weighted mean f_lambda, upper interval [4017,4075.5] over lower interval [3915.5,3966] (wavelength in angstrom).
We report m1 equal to 0.7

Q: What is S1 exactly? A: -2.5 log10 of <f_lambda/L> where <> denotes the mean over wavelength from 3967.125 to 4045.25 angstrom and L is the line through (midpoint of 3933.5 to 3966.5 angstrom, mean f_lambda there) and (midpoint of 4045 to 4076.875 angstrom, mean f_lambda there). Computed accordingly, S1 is 0.04 mag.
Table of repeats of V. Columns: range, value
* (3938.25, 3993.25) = 13.8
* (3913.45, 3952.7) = 13.6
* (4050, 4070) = 10.2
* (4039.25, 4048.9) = 10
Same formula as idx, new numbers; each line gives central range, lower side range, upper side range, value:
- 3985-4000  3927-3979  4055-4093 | 0.57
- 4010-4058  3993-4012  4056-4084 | 1.25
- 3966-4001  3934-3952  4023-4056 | -1.13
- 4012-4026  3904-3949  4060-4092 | 0.40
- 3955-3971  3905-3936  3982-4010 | -2.08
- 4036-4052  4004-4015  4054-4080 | 0.81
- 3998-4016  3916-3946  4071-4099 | 0.64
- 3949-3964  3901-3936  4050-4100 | -1.94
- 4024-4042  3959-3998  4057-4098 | 1.51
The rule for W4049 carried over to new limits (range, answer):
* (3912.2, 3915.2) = 13.4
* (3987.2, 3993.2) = 12.3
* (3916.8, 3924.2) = 13.1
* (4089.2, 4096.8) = 10.4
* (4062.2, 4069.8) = 9.97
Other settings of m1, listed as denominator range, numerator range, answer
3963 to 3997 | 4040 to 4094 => 0.76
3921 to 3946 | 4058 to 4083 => 0.72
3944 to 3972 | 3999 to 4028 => 0.80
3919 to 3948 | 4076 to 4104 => 0.72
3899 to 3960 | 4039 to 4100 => 0.74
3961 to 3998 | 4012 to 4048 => 0.80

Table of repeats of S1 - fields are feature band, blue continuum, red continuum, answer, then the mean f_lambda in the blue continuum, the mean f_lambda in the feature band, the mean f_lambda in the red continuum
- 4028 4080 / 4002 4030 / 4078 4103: 0.04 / 11.1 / 10.2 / 9.92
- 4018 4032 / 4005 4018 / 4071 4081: 0.03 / 11.4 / 10.8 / 9.89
